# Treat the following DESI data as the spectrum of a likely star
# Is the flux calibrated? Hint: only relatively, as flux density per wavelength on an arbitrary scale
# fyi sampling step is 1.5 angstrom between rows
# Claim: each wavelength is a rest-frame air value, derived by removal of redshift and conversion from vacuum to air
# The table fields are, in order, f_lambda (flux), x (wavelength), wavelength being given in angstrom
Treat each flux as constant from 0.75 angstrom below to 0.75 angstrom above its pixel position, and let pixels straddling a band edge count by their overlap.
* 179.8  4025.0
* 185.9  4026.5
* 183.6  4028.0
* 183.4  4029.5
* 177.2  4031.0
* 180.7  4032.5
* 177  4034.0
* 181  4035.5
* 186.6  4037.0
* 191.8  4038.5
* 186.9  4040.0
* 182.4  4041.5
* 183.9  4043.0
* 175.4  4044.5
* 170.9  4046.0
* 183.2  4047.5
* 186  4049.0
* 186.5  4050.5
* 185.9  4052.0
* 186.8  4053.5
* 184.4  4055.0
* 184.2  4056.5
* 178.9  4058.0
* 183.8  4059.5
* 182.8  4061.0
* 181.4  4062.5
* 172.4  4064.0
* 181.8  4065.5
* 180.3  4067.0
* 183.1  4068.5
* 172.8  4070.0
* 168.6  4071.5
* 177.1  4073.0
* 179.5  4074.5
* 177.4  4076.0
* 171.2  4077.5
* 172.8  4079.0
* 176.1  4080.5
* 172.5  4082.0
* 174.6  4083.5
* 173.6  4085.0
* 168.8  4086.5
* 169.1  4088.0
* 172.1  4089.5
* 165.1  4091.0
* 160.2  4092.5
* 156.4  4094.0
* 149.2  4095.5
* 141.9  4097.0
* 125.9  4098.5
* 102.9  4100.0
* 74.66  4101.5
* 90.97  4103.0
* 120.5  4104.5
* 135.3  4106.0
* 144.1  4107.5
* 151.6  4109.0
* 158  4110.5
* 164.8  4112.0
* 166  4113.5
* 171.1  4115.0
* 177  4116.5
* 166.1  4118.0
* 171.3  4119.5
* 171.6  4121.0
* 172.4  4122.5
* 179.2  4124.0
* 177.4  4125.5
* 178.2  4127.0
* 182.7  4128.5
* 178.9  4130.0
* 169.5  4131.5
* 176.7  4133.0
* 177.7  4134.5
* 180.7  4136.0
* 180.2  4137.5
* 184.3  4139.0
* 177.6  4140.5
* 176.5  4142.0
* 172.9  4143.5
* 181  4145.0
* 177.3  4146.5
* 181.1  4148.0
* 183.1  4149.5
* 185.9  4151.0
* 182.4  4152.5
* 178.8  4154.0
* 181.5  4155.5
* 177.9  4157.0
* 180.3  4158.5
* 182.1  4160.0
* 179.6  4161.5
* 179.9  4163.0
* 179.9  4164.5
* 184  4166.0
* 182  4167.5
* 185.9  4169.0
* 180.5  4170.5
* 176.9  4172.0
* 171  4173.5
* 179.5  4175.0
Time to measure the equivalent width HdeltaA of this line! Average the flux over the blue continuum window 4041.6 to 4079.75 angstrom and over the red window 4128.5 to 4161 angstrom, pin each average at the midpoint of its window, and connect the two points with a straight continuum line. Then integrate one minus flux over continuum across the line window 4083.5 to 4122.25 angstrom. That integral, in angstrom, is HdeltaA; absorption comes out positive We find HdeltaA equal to 6.2 angstrom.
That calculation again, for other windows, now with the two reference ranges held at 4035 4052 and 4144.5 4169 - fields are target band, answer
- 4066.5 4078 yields 0.41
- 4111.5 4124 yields 0.77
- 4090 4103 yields 3.54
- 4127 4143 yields 0.28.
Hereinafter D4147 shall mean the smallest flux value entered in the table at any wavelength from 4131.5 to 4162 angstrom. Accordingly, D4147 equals 169.5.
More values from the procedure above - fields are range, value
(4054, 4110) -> 74.66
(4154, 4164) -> 177.9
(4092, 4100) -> 102.9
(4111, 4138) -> 164.8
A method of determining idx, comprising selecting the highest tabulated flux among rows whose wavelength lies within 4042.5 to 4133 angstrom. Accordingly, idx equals 186.8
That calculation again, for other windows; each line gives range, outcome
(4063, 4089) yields 183.1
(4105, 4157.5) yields 185.9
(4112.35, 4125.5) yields 179.2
